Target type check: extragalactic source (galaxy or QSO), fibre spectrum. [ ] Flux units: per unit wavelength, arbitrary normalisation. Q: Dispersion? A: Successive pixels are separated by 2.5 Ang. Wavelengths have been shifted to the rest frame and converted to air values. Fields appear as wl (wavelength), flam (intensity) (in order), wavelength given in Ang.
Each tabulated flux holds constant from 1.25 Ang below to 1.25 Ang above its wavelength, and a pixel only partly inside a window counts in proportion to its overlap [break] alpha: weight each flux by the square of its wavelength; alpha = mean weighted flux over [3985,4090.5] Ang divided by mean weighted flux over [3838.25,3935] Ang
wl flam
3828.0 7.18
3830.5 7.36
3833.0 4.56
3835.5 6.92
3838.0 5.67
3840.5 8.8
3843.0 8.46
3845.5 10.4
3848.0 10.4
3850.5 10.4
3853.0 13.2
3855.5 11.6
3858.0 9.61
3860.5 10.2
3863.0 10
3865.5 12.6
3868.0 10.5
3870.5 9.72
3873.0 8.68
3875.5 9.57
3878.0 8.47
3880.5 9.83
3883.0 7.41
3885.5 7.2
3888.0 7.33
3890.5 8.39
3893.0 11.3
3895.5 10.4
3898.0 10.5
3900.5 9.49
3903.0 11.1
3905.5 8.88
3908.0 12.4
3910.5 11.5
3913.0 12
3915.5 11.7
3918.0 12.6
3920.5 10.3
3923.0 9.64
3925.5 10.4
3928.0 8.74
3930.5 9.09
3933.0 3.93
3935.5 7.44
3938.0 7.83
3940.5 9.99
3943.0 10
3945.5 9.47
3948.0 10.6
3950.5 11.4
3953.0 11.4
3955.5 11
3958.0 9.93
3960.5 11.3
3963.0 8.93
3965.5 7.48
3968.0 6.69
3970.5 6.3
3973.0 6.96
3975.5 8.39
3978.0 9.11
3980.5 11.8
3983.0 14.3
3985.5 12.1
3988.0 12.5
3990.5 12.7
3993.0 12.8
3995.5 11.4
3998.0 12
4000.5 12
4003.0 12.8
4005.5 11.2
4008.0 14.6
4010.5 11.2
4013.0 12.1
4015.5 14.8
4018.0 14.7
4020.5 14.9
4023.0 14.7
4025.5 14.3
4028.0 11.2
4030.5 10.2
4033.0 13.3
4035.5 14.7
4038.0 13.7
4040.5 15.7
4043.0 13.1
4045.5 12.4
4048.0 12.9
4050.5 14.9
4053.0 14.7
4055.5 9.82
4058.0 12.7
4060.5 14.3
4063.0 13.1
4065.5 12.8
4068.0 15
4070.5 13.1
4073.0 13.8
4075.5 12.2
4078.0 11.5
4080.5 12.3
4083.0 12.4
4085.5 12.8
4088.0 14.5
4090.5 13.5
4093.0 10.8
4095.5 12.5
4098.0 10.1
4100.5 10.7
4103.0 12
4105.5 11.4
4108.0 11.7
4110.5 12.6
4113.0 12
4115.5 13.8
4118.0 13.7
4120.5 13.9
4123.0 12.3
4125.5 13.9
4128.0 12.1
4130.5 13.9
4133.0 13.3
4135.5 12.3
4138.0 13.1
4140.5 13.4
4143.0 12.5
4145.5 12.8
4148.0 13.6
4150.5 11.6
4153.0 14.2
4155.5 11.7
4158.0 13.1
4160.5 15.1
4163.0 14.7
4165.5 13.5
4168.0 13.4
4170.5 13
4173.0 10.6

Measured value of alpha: 1.4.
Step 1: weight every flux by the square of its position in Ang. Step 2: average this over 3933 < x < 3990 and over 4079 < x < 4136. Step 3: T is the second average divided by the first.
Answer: 1.39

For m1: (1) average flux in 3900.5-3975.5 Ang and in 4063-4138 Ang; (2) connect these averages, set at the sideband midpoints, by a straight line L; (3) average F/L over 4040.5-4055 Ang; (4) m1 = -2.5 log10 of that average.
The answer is -0.165 mag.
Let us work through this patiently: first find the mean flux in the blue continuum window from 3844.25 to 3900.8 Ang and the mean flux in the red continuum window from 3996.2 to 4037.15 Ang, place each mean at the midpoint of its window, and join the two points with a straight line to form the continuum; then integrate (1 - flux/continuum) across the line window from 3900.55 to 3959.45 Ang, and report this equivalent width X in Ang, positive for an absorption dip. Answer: 5.6 Ang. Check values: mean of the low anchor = 9.88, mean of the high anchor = 13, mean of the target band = 10.1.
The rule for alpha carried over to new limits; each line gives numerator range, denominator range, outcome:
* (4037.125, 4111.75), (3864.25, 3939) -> 1.44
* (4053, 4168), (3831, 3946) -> 1.51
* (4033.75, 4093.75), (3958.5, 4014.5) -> 1.26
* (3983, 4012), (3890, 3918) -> 1.20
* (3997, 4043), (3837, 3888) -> 1.49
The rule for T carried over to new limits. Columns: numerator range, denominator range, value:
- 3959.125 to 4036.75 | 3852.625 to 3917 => 1.22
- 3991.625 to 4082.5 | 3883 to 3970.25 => 1.43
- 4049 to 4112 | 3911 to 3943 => 1.43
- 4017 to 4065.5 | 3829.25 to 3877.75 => 1.57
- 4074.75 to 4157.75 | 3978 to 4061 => 1.02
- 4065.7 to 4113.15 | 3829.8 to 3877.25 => 1.48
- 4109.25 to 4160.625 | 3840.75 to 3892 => 1.54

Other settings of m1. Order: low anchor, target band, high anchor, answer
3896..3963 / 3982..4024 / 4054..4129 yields -0.16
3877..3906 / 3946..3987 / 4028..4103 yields 0.09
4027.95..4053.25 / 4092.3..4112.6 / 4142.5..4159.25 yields 0.14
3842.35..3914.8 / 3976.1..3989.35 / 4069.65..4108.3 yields -0.06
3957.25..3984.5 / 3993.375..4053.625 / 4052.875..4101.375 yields -0.21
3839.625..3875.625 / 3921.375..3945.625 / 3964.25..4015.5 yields 0.23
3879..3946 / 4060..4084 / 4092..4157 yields -0.11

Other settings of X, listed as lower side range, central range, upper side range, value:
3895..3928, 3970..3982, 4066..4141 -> 2.8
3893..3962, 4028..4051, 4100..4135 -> -3.2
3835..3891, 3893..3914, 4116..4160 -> -1.8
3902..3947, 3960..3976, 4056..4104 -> 4.2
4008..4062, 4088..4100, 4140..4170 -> 1.2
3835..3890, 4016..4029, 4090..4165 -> -3.0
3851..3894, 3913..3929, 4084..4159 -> -0.6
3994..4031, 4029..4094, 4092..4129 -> -2.8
